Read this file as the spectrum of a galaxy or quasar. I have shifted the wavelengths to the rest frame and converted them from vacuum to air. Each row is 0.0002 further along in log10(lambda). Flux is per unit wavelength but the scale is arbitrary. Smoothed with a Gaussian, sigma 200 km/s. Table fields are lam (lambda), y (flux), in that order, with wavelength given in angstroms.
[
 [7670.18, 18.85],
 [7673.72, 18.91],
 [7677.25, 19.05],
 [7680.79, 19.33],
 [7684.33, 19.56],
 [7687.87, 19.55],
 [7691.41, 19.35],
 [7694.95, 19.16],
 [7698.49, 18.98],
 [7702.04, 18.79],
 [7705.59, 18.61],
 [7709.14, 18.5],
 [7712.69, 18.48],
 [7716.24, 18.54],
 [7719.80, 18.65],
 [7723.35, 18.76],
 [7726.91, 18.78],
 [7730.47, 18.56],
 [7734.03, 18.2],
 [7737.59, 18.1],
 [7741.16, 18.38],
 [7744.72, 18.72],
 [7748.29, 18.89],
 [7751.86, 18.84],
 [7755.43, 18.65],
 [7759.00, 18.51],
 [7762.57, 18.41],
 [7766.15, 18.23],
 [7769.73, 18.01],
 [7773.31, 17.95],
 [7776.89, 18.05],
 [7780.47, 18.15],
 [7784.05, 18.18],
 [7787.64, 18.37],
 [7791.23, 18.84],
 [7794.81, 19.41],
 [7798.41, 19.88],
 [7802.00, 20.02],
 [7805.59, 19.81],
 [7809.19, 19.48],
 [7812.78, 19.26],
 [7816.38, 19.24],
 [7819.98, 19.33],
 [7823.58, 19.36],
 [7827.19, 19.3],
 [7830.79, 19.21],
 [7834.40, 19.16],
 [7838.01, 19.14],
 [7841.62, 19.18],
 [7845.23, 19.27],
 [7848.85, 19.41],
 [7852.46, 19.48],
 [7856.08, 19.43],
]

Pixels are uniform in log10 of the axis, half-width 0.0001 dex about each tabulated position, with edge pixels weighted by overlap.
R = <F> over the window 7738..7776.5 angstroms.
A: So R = 18.4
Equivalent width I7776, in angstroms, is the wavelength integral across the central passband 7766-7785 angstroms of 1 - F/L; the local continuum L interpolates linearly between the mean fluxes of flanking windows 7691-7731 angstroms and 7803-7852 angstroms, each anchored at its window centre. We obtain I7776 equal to 1.0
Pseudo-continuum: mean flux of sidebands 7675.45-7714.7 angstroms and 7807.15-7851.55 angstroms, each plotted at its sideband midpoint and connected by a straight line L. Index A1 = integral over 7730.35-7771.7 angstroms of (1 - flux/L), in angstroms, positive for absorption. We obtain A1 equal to 1.48 angstroms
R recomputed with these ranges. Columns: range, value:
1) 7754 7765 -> 18.5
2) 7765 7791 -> 18.2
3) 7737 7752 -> 18.6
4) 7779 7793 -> 18.4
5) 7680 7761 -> 18.8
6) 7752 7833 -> 18.9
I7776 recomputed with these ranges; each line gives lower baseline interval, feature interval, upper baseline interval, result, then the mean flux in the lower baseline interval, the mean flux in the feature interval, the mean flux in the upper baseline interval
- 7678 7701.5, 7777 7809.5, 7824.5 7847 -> 0.30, 19.3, 19.1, 19.2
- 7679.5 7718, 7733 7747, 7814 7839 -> 0.51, 19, 18.4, 19.2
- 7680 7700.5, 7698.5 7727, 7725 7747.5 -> 0.38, 19.3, 18.6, 18.5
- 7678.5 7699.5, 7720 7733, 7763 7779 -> 0.07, 19.3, 18.7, 18.1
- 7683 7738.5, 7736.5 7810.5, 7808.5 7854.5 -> 1.33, 18.8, 18.7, 19.3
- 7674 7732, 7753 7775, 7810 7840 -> 0.90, 18.9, 18.3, 19.3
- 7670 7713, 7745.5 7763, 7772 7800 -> 0.06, 19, 18.7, 18.6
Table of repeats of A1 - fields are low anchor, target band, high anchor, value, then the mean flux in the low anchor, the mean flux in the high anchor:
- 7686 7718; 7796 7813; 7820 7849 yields -0.49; 18.9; 19.2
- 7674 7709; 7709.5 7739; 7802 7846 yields 1.01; 19.1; 19.3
